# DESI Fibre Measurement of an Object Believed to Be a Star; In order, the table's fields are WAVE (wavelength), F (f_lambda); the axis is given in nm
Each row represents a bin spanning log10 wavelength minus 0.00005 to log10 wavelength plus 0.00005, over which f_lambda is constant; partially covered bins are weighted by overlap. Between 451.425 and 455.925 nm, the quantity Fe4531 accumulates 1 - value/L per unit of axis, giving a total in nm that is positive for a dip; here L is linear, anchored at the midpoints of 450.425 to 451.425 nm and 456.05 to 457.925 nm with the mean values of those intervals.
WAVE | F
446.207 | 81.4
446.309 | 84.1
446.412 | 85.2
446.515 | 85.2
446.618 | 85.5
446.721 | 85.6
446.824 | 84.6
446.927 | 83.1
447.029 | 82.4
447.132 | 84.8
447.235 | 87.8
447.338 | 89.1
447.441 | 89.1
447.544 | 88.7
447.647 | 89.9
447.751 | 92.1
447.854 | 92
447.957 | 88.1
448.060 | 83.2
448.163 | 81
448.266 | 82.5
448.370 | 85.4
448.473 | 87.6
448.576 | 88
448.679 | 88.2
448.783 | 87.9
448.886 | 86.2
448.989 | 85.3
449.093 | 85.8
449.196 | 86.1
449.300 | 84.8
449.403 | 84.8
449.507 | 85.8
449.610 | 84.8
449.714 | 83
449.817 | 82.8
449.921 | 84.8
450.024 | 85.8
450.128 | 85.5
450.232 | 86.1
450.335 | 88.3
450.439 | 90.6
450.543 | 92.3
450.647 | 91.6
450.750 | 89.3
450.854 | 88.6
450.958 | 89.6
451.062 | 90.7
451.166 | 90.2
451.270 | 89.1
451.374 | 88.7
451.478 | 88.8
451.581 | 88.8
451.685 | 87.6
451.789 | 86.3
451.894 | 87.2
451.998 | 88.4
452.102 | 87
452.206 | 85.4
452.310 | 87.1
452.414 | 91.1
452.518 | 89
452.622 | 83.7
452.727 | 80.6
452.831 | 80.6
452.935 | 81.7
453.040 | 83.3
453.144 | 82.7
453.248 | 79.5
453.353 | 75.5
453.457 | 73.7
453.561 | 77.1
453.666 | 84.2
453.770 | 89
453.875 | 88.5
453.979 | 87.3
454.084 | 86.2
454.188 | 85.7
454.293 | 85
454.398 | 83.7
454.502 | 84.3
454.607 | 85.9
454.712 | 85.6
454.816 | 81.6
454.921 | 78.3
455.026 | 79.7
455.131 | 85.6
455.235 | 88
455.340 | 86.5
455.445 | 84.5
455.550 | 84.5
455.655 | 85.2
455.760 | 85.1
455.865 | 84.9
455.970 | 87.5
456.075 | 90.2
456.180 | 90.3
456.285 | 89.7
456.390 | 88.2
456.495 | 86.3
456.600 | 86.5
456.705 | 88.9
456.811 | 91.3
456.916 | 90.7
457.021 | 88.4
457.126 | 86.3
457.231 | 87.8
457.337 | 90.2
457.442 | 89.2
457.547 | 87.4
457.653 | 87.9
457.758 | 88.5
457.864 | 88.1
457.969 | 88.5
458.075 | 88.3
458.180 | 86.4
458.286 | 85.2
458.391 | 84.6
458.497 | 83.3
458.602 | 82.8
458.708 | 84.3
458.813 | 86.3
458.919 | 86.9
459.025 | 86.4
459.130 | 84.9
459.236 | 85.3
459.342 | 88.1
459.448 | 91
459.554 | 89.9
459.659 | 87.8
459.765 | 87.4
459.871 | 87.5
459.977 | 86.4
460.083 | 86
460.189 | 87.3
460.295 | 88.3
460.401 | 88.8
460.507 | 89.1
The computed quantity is 0.24 nm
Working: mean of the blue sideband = 90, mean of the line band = 84.5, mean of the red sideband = 88.6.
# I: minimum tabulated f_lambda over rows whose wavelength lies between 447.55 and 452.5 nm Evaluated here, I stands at 81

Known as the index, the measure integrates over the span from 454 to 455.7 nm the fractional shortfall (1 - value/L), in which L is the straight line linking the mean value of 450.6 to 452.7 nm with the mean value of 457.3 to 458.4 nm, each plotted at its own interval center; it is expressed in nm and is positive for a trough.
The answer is 0.07 nm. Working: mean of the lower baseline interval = 88.3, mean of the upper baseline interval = 87.8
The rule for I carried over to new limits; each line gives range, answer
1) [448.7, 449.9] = 82.8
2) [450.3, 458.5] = 73.7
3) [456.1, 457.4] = 86.3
